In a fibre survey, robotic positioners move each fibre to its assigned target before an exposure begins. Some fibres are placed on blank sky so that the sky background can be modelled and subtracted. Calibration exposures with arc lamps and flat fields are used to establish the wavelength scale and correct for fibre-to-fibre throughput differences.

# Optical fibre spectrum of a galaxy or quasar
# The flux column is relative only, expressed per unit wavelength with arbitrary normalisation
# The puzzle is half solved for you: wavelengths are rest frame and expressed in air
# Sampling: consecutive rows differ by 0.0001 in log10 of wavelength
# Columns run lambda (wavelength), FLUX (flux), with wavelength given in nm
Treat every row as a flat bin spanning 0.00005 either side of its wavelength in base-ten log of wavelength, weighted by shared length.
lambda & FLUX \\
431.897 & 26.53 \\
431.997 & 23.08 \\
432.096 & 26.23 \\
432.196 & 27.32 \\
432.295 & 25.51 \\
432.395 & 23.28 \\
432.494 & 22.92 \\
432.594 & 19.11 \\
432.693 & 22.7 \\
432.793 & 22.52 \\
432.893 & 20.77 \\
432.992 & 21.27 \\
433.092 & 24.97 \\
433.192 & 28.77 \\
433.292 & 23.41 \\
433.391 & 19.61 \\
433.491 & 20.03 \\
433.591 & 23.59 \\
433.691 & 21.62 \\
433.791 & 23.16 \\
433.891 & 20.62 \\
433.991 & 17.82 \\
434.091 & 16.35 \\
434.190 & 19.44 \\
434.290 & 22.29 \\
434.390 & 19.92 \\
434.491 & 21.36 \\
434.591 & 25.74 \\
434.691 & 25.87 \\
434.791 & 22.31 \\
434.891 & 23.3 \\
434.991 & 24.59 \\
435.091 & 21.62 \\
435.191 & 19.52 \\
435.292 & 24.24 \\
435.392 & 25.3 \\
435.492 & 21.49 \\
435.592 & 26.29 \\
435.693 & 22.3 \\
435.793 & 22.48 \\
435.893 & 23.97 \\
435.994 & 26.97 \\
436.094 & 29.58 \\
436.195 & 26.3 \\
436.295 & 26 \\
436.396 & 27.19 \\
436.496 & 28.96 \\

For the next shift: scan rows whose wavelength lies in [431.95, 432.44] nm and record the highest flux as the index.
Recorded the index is 27.32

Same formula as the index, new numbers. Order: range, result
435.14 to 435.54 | 25.3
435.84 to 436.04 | 26.97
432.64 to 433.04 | 22.7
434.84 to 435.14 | 24.59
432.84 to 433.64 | 28.77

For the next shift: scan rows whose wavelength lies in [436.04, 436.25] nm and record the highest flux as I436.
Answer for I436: 29.58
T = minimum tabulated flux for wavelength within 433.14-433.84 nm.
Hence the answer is 19.61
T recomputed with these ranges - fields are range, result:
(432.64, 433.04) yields 20.77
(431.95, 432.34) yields 23.08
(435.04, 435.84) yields 19.52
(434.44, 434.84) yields 21.36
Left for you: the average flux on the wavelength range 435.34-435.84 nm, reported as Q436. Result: 23.6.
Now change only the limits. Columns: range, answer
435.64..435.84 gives 22.4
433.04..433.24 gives 26.7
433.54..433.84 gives 22.7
